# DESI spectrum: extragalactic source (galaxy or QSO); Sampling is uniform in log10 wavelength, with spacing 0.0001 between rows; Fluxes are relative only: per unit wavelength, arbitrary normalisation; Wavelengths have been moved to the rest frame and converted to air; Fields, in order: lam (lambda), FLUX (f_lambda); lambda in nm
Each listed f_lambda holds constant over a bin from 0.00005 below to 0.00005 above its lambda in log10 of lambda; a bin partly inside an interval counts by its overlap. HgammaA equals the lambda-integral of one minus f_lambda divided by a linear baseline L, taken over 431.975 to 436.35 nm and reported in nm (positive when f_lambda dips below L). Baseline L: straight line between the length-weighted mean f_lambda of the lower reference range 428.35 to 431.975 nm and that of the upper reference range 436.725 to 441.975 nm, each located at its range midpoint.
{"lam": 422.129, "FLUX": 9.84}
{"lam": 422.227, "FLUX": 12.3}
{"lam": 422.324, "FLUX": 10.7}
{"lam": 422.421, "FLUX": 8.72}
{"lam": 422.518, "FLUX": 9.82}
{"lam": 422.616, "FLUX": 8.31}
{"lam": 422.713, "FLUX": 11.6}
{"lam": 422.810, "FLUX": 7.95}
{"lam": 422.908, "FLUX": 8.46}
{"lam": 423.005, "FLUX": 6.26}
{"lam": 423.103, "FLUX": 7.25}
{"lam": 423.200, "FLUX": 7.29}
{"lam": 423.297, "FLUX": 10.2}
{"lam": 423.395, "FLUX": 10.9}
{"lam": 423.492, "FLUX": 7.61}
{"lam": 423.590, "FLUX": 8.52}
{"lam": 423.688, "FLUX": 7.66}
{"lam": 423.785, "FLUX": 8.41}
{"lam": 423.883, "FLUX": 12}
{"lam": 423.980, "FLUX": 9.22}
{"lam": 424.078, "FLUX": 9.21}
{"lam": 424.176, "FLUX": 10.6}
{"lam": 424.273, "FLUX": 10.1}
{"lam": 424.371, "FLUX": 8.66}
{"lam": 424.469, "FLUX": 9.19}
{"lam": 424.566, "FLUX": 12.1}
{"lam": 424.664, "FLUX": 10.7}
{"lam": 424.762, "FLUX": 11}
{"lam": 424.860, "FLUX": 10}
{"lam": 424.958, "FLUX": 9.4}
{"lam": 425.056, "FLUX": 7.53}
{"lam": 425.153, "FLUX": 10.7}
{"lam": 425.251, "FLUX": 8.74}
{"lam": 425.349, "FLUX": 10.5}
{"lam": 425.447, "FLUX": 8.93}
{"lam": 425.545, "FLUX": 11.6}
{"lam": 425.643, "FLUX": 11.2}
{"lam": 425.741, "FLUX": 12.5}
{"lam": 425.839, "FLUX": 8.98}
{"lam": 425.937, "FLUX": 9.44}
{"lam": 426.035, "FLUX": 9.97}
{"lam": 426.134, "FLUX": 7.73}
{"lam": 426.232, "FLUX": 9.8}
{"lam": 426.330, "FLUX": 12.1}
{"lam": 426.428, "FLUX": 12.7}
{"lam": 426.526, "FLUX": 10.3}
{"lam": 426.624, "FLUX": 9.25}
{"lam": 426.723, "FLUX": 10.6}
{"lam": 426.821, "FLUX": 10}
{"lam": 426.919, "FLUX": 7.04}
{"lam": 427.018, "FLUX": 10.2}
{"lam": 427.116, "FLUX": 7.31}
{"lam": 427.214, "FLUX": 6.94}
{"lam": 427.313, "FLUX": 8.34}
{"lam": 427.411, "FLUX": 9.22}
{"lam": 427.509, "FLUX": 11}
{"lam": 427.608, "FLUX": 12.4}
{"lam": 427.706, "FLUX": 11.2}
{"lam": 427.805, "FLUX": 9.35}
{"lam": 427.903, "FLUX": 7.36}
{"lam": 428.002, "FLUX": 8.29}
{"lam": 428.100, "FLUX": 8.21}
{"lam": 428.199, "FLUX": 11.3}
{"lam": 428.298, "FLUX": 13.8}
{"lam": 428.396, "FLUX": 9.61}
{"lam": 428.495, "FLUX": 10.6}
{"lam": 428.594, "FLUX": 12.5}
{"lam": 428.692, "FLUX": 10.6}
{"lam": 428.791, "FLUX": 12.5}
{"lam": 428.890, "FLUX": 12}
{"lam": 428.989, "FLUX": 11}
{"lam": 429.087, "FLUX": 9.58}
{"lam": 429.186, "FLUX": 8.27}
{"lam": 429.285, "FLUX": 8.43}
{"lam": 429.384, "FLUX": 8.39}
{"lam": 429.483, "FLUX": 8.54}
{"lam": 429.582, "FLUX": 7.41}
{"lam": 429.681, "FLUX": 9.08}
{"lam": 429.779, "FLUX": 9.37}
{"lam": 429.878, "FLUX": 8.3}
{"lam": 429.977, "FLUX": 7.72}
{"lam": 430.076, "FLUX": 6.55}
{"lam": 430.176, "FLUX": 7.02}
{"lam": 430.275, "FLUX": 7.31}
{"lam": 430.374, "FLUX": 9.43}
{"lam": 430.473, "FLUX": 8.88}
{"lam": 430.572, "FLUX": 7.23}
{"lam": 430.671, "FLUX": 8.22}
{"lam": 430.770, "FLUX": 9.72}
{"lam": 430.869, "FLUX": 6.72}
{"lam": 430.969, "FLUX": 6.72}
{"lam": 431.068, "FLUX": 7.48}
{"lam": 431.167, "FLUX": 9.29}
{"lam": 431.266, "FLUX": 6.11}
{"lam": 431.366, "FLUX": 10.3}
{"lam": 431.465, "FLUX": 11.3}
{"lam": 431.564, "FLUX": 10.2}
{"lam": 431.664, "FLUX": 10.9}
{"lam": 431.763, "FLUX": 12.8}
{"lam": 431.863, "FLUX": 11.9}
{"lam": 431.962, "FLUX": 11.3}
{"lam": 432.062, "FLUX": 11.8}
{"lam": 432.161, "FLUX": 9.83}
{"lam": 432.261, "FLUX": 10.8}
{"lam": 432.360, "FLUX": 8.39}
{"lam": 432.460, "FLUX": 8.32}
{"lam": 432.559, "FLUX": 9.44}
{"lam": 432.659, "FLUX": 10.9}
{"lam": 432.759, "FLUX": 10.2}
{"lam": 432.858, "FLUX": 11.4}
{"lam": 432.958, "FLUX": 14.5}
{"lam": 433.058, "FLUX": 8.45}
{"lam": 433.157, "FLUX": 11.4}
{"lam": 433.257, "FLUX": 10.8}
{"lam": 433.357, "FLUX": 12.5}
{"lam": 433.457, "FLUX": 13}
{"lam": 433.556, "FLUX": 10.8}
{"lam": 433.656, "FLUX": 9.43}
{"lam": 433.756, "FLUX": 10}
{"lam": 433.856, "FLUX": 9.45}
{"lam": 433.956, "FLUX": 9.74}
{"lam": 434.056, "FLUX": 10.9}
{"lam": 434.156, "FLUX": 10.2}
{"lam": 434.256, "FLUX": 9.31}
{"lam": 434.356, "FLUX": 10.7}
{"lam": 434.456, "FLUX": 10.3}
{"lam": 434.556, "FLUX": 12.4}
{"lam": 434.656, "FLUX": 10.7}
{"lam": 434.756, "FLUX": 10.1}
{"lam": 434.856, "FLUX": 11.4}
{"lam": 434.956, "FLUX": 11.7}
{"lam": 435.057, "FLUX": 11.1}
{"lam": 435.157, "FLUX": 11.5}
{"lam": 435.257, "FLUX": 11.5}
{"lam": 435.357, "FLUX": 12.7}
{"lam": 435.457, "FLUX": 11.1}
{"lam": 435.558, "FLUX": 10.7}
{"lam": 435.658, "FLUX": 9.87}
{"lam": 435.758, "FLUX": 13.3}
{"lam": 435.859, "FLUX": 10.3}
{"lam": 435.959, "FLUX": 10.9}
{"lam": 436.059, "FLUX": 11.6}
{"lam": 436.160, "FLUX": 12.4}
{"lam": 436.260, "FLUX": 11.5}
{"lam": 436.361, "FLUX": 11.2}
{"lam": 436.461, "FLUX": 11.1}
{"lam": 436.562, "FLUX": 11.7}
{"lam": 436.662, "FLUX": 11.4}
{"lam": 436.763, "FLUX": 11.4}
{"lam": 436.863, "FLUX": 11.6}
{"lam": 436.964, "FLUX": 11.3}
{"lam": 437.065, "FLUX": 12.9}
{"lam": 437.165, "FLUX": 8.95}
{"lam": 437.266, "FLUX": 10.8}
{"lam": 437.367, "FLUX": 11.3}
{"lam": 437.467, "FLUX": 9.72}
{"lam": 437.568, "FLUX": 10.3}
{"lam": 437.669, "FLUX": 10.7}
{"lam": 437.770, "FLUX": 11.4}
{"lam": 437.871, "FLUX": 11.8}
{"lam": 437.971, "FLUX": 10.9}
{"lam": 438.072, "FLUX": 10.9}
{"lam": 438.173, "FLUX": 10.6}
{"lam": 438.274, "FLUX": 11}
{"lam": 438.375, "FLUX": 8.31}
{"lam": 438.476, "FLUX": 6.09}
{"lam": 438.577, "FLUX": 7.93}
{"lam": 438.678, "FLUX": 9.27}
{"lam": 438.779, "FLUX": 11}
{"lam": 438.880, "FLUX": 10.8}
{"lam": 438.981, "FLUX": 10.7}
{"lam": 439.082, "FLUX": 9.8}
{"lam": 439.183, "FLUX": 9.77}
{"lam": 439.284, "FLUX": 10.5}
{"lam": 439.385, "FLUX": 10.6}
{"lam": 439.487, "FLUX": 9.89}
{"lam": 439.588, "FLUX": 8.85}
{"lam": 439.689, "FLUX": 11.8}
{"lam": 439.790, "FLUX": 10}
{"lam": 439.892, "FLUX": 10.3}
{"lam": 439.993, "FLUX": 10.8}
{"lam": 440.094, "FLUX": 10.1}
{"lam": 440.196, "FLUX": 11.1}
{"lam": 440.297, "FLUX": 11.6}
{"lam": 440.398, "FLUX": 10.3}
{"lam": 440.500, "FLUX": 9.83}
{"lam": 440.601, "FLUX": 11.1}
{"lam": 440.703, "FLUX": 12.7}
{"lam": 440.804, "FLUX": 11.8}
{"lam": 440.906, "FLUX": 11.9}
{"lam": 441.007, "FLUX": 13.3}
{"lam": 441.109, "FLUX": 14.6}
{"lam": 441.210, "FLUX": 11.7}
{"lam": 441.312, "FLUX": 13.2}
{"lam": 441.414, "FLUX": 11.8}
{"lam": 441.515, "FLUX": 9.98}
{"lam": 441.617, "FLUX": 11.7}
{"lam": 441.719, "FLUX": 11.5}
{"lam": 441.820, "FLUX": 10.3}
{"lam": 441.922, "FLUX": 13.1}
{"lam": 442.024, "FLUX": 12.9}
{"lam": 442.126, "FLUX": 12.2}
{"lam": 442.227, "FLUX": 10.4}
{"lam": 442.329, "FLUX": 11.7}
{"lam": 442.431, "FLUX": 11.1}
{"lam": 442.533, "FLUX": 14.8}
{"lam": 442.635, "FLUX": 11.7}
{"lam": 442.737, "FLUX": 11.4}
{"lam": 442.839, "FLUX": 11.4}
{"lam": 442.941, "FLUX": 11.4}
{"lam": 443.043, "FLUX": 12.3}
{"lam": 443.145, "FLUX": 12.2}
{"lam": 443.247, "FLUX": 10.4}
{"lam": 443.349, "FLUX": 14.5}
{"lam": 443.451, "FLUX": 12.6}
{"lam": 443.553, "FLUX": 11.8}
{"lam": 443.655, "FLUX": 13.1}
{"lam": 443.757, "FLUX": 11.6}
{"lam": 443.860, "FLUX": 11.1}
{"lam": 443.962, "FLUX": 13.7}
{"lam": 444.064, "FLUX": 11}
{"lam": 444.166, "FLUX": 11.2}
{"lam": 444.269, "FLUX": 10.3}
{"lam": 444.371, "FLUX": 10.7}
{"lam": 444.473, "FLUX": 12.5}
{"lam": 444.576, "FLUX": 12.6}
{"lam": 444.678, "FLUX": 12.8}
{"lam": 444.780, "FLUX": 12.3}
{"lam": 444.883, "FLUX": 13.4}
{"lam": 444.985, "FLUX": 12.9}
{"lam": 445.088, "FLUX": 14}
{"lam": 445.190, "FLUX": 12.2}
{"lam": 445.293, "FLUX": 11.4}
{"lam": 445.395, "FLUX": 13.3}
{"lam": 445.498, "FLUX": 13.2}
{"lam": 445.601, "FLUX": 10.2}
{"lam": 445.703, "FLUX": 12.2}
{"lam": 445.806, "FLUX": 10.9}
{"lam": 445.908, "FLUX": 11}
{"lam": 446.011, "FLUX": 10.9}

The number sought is -0.408 nm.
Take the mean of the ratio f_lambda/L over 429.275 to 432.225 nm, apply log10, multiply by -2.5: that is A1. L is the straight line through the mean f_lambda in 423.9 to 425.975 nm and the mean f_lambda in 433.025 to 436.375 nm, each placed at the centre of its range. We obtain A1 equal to 0.18 mag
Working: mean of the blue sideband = 10.1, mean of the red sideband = 11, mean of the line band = 8.96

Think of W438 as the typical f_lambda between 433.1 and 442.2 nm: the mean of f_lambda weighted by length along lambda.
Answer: 11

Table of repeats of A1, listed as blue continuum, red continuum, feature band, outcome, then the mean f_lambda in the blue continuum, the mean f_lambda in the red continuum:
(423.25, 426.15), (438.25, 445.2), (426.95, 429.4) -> 0.02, 9.8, 11.4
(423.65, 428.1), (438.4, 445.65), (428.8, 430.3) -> 0.16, 9.76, 11.5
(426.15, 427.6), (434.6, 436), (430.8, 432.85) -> 0.09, 9.67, 11.2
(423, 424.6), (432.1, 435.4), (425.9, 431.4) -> 0.07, 9.18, 10.7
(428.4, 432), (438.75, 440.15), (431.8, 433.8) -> -0.13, 9.27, 10.3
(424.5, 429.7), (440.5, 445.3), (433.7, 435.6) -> 0.01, 9.93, 12.1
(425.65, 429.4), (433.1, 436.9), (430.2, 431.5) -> 0.25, 10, 11.1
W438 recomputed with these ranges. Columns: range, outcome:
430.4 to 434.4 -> 10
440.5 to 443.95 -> 12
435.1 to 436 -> 11.3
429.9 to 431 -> 7.8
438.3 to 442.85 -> 11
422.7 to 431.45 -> 9.36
